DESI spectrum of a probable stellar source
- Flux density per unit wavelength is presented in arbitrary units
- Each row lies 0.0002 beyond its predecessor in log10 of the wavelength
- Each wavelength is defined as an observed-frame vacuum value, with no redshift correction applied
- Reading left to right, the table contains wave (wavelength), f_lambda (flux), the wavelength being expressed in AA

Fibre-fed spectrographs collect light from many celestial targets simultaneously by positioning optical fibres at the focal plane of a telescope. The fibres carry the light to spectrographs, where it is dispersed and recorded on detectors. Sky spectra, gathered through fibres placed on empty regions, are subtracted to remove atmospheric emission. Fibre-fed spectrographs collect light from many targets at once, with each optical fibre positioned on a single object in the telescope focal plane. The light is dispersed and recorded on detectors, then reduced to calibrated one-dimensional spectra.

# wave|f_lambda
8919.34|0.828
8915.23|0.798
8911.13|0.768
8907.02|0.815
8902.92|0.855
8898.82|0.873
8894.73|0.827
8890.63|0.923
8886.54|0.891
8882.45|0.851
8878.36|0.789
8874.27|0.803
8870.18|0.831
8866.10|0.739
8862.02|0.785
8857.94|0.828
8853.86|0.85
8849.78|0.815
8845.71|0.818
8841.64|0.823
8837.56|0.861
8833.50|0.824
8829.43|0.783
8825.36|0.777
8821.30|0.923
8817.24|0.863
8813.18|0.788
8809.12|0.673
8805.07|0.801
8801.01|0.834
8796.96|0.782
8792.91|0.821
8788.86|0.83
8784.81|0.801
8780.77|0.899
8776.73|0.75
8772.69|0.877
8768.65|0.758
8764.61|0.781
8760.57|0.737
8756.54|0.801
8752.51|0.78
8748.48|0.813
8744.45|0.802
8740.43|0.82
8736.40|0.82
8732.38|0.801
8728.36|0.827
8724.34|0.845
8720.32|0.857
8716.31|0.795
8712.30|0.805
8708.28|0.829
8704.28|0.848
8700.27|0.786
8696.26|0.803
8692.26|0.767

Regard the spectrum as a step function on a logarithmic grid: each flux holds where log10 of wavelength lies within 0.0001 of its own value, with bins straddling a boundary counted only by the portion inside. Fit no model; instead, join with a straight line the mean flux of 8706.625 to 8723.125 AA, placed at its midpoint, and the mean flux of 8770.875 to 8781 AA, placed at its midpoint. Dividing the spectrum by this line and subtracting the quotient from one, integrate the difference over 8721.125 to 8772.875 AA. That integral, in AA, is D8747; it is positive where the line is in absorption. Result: 1.48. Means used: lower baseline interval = 0.822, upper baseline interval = 0.832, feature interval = 0.803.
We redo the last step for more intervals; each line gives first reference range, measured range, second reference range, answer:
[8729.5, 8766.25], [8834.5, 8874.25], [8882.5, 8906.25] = 1.5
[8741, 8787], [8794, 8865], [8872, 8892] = 1.3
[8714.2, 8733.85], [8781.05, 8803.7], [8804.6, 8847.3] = -0.1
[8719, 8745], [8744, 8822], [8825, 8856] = 1.8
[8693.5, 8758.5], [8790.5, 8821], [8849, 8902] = 0.8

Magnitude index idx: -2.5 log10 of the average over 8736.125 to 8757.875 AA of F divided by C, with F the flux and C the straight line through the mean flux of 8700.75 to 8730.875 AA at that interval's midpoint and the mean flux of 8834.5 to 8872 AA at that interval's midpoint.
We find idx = 0.03 mag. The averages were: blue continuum 0.827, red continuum 0.817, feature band 0.805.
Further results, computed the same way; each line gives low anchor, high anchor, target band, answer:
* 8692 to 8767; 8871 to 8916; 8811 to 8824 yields -0.038 mag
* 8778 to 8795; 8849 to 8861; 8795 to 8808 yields 0.048 mag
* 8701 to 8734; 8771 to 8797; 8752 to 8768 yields 0.071 mag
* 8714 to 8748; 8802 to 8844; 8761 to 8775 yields 0.028 mag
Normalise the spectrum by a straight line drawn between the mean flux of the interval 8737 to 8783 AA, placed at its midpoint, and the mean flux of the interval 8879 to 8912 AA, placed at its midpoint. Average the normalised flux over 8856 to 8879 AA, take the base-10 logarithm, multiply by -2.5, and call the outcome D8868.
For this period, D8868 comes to 0.06 mag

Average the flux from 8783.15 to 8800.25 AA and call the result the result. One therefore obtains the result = 0.81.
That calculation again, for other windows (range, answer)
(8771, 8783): 0.841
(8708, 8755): 0.815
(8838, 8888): 0.819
